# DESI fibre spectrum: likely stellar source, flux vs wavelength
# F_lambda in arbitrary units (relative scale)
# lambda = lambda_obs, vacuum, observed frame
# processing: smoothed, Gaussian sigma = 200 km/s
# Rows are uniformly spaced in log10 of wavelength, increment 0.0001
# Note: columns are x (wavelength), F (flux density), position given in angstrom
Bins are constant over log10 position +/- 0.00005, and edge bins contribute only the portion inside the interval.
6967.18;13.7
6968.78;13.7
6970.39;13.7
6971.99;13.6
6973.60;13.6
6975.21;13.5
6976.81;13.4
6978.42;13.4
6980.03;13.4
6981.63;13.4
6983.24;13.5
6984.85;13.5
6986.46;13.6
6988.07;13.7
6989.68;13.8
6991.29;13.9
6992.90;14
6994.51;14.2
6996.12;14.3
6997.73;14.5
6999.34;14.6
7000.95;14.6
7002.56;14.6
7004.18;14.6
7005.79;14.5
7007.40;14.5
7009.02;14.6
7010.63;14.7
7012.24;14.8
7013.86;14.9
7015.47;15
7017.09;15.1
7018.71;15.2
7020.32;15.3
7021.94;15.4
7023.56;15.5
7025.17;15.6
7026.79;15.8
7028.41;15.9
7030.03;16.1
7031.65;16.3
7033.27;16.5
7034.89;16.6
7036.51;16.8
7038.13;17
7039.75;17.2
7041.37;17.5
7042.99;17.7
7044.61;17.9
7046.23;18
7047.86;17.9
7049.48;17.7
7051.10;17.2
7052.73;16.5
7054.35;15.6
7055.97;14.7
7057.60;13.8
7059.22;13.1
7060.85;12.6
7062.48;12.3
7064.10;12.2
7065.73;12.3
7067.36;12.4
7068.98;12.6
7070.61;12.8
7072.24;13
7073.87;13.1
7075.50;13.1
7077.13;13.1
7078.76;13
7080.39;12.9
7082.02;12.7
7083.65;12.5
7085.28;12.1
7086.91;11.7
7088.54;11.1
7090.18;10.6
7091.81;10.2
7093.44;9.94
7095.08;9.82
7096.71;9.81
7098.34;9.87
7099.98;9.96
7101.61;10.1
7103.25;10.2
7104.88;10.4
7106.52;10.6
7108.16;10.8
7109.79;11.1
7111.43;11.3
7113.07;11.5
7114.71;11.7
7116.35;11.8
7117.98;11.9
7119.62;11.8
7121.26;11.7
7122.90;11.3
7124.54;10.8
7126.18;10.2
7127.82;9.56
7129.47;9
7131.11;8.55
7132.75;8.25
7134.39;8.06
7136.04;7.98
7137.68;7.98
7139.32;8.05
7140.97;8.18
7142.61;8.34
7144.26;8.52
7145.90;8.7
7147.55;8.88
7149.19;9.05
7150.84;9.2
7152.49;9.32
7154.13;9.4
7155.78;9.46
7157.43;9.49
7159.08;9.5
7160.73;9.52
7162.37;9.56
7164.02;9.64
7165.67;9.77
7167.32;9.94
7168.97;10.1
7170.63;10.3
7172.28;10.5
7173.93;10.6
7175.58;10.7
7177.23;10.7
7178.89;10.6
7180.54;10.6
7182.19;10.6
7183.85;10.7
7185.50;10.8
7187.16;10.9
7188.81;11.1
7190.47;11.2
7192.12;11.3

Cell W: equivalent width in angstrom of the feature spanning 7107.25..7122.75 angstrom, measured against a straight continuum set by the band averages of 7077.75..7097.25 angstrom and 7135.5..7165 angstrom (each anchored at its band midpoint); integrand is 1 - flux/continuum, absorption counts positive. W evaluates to -1.8 angstrom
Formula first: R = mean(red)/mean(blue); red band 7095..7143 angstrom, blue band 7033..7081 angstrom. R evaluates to 0.7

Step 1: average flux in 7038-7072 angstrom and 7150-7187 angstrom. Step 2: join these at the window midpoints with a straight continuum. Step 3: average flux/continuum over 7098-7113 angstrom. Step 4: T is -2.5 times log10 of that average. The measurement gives 0.21 mag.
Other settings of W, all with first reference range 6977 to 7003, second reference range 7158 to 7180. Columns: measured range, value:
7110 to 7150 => 4.5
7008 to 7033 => -4.0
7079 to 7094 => 0.3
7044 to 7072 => -4.8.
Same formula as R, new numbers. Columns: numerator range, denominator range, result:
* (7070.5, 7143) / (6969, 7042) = 0.72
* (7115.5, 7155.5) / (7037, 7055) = 0.55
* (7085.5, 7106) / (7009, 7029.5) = 0.68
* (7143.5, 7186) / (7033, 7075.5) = 0.65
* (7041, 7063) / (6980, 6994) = 1.16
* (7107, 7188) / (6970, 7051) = 0.66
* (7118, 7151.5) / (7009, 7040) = 0.59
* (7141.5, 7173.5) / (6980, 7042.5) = 0.63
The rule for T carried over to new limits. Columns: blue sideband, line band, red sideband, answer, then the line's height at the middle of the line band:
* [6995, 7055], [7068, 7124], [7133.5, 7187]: 0.10 mag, 12.5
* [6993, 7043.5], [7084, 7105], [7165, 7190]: 0.24 mag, 13.1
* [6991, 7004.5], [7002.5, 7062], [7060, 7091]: -0.17 mag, 13.5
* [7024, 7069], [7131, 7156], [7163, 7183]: 0.32 mag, 11.6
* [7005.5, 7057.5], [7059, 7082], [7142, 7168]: 0.09 mag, 13.9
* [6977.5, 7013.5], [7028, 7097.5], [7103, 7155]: -0.17 mag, 12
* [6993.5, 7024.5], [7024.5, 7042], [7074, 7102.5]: -0.20 mag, 13.7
